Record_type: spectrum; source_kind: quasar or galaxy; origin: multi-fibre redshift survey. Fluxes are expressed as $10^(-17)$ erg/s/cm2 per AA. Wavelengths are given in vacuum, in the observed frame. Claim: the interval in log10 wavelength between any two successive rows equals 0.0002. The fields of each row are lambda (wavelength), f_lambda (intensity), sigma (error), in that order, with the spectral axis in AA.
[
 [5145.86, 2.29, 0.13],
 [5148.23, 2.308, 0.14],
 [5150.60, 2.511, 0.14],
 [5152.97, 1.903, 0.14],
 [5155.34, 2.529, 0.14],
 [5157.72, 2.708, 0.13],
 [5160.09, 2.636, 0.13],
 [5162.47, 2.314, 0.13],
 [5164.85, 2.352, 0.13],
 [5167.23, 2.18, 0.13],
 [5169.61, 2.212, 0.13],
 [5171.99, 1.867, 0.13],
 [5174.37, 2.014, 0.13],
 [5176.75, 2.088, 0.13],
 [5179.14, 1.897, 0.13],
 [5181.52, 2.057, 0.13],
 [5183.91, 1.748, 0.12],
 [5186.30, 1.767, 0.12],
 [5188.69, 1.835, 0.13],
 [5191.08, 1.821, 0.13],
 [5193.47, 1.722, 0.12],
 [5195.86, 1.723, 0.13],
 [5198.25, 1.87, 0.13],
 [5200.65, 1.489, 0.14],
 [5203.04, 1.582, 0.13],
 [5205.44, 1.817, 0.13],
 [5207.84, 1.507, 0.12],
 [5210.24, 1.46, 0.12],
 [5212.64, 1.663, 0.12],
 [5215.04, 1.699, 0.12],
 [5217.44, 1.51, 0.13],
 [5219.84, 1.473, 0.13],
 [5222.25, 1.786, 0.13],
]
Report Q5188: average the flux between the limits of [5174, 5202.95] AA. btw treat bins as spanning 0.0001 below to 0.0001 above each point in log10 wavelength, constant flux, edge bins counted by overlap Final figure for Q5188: 1.82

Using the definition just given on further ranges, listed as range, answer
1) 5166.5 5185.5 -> 2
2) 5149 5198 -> 2.09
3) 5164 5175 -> 2.12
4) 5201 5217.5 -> 1.61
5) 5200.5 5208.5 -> 1.62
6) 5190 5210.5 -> 1.67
